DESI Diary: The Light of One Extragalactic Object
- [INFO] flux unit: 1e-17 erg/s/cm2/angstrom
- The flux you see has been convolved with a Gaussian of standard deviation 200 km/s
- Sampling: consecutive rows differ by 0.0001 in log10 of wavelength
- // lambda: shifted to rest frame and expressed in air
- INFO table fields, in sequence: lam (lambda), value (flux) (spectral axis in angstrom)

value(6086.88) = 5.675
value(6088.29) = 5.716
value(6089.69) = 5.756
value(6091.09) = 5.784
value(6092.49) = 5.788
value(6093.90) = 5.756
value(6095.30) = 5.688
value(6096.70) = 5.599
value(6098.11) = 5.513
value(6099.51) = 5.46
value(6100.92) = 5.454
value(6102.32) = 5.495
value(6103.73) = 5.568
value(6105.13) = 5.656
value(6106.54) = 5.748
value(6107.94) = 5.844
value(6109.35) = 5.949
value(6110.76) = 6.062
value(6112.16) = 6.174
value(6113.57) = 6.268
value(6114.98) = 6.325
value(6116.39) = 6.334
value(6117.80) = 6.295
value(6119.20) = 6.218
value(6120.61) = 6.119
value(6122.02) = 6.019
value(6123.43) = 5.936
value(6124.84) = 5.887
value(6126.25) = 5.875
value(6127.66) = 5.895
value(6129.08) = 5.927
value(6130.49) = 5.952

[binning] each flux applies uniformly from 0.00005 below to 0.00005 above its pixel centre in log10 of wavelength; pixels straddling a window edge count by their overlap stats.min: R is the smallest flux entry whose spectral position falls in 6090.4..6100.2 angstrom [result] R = 5.46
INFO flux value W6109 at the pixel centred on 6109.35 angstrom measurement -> 5.949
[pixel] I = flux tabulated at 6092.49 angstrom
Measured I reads 5.788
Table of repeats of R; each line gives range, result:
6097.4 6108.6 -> 5.454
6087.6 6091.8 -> 5.716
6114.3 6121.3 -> 6.119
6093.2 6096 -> 5.688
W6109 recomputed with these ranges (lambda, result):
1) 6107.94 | 5.844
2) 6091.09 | 5.784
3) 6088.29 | 5.716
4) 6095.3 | 5.688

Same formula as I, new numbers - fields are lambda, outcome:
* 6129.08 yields 5.927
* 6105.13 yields 5.656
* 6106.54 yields 5.748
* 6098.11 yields 5.513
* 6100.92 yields 5.454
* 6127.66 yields 5.895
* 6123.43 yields 5.936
